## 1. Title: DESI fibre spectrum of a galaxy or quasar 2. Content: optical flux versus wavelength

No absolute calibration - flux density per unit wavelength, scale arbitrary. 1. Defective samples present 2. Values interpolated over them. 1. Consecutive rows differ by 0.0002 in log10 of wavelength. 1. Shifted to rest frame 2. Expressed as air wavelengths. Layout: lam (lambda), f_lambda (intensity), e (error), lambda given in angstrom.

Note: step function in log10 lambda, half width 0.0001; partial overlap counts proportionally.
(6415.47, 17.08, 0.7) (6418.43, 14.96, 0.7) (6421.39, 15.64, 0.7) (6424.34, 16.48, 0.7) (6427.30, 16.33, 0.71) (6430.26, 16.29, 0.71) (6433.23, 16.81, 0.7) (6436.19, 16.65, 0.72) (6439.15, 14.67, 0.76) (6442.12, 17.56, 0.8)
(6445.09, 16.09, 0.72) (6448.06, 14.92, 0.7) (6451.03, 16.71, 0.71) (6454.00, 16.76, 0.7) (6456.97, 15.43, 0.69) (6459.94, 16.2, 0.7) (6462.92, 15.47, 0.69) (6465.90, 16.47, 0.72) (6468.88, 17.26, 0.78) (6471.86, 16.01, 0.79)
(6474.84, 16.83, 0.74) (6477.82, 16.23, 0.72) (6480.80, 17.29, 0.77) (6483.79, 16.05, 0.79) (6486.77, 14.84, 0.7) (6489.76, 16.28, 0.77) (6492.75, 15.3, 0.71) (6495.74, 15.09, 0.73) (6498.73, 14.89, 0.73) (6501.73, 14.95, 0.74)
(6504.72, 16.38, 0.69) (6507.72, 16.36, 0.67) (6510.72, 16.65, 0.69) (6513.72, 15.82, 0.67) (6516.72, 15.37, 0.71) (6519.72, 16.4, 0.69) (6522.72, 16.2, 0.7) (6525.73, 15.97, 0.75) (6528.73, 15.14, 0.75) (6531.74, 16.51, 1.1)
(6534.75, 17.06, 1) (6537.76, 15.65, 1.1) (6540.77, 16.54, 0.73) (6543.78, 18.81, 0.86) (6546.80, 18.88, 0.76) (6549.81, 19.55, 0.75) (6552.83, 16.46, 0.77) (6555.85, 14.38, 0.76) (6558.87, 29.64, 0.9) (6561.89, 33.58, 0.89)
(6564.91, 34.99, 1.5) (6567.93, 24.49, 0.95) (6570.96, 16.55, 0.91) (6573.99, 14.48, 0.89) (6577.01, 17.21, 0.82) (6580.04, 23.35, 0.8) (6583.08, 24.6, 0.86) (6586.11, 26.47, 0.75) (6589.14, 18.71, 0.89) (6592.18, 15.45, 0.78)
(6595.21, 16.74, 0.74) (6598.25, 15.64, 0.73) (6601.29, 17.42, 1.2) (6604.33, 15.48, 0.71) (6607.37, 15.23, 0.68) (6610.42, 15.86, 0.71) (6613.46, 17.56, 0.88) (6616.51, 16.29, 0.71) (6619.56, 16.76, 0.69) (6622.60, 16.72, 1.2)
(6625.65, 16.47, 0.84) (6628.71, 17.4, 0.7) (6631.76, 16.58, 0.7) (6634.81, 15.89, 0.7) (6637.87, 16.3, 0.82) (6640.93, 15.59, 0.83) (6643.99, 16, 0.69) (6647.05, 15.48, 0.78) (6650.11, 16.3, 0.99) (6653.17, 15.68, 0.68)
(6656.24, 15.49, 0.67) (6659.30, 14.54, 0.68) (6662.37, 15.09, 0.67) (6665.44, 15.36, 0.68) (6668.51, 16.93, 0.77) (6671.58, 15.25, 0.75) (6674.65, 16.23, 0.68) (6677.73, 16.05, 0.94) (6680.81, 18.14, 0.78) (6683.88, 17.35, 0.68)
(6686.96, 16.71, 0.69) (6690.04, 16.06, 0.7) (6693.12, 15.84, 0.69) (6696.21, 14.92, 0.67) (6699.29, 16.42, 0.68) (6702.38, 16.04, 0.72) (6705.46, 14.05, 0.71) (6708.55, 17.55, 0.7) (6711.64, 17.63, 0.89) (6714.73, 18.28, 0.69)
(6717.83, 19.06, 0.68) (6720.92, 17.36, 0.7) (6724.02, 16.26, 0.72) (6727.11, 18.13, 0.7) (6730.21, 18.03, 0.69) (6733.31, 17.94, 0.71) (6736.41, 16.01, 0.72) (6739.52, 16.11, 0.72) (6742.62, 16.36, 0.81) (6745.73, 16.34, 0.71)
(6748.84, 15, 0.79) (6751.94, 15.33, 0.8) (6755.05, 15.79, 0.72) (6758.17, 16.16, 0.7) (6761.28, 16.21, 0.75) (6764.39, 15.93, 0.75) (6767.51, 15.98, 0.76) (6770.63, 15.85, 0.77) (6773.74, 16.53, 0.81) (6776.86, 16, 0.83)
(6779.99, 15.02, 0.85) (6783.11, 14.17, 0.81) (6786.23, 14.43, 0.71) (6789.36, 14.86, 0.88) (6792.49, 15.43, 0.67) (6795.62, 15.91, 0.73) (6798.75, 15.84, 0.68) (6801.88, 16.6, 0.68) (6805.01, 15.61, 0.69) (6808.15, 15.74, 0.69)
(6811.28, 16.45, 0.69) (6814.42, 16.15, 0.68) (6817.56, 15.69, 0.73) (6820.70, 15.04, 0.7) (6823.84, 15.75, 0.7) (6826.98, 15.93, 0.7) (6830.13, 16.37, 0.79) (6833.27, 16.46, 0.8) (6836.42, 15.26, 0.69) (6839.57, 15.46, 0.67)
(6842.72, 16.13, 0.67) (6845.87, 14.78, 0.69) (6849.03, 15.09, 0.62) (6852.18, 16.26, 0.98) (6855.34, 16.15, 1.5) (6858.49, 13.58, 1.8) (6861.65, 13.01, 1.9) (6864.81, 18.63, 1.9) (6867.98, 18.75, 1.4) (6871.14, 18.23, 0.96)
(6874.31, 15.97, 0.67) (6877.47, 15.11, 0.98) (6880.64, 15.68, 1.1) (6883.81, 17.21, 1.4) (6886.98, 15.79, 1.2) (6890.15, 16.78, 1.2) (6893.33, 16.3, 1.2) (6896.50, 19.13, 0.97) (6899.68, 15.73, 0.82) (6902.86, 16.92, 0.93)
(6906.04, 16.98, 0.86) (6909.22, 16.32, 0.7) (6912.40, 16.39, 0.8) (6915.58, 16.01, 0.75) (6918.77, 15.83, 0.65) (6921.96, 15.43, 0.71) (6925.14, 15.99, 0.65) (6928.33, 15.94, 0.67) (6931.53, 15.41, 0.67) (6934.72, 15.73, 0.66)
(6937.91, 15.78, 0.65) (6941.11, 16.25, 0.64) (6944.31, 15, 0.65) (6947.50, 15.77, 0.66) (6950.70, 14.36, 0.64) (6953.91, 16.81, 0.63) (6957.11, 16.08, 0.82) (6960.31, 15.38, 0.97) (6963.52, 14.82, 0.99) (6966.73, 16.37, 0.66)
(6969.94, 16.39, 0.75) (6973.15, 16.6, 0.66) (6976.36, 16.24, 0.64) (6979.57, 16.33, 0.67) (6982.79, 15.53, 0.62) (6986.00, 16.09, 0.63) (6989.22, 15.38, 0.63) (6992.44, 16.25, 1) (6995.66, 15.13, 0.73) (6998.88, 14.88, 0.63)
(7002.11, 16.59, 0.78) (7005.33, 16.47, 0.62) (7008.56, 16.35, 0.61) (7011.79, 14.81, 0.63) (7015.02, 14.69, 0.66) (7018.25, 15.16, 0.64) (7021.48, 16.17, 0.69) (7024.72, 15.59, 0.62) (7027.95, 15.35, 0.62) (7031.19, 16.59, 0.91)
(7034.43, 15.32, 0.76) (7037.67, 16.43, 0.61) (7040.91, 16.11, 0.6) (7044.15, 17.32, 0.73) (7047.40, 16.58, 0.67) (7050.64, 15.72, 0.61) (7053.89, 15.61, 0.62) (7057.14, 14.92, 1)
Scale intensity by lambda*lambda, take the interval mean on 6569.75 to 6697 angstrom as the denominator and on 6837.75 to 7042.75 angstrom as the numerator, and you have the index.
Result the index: 1.0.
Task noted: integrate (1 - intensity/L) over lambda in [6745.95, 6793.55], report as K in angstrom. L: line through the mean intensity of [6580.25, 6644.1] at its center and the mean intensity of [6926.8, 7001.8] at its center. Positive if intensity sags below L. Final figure 3.3 angstrom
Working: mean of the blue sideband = 17.4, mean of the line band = 15.5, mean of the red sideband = 15.8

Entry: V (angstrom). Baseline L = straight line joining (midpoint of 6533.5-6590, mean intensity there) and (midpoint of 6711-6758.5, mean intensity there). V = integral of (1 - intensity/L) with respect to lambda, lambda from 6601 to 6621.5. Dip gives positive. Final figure 3.7 angstrom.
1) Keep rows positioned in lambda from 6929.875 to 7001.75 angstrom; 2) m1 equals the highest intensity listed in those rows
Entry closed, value 16.81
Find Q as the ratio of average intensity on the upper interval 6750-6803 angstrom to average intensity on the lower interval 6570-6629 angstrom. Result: 0.9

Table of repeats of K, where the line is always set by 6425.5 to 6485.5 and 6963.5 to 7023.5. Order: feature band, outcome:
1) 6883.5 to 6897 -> -0.8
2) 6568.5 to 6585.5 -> -3.9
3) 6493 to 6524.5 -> 0.9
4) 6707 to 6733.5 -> -2.9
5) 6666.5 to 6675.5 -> 0.0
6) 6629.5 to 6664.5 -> 0.8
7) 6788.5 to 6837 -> 0.4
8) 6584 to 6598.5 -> -2.6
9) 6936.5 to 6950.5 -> 0.3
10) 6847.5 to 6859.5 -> 0.5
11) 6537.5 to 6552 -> -1.6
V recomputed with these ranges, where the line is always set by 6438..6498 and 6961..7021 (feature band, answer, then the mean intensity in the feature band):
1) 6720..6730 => -0.9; 17.4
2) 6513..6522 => 0.1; 15.9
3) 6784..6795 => 0.7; 14.9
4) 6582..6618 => -4.2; 17.9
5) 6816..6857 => 0.4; 15.7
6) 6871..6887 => -0.4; 16.2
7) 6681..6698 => -0.4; 16.3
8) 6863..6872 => -1.5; 18.4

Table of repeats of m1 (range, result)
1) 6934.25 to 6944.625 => 16.25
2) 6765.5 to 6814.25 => 16.6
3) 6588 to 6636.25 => 18.71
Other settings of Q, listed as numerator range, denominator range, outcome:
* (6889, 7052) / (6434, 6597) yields 0.90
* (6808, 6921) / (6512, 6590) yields 0.82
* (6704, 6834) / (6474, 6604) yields 0.89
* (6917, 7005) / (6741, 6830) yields 1.00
